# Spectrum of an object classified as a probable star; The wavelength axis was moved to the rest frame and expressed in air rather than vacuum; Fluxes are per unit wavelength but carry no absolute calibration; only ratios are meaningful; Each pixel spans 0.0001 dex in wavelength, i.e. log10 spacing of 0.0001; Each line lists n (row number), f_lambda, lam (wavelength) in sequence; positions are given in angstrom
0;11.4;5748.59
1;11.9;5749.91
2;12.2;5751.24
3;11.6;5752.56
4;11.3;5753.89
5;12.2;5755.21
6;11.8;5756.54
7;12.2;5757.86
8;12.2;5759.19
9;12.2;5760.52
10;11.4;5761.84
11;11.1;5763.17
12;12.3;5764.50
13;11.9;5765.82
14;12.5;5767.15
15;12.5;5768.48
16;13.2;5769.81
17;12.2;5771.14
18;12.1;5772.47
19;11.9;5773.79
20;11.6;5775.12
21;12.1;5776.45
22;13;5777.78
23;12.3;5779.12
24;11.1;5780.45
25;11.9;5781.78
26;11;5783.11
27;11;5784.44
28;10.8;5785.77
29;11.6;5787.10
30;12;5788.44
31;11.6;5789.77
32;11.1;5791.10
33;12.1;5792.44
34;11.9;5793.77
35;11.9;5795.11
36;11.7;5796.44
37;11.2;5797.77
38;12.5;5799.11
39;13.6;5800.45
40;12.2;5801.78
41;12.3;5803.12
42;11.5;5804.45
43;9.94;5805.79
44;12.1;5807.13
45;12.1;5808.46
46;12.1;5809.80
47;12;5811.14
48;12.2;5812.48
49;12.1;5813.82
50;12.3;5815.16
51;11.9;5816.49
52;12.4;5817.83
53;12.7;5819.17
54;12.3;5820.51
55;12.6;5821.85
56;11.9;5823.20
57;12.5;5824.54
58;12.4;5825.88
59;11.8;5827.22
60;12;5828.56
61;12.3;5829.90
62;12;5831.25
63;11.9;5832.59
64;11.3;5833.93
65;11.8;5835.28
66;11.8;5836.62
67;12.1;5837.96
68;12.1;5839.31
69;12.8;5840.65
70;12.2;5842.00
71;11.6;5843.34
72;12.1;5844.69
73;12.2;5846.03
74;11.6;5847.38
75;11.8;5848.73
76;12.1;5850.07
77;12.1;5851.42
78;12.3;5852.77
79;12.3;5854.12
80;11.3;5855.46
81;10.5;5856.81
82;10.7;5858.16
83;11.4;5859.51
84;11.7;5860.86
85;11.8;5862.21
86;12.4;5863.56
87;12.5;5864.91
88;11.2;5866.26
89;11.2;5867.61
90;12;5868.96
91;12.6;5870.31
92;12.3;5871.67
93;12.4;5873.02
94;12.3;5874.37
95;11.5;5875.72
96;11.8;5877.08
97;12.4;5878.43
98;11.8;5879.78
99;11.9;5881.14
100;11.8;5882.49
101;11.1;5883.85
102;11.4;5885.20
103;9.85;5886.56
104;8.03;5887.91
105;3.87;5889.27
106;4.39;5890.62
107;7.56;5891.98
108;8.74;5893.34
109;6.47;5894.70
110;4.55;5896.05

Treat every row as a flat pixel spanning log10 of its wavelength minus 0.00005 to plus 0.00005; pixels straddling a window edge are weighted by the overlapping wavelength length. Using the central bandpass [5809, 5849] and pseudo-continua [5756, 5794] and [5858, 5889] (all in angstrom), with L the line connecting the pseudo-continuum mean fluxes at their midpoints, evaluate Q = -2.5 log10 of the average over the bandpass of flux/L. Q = -0.04 mag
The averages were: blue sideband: 11.9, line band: 12.1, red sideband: 11.5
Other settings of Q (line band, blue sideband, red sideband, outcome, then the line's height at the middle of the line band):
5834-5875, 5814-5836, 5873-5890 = -0.049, 11.4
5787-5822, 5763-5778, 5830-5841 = 0.008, 12.1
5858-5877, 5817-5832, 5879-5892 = -0.172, 10.2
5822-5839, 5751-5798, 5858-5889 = -0.033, 11.6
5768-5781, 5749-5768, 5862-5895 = -0.043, 11.7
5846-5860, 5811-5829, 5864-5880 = 0.042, 12.1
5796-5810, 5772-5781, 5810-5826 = 0.022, 12.2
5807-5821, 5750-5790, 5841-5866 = -0.032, 11.9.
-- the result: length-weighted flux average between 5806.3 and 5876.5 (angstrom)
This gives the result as 12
